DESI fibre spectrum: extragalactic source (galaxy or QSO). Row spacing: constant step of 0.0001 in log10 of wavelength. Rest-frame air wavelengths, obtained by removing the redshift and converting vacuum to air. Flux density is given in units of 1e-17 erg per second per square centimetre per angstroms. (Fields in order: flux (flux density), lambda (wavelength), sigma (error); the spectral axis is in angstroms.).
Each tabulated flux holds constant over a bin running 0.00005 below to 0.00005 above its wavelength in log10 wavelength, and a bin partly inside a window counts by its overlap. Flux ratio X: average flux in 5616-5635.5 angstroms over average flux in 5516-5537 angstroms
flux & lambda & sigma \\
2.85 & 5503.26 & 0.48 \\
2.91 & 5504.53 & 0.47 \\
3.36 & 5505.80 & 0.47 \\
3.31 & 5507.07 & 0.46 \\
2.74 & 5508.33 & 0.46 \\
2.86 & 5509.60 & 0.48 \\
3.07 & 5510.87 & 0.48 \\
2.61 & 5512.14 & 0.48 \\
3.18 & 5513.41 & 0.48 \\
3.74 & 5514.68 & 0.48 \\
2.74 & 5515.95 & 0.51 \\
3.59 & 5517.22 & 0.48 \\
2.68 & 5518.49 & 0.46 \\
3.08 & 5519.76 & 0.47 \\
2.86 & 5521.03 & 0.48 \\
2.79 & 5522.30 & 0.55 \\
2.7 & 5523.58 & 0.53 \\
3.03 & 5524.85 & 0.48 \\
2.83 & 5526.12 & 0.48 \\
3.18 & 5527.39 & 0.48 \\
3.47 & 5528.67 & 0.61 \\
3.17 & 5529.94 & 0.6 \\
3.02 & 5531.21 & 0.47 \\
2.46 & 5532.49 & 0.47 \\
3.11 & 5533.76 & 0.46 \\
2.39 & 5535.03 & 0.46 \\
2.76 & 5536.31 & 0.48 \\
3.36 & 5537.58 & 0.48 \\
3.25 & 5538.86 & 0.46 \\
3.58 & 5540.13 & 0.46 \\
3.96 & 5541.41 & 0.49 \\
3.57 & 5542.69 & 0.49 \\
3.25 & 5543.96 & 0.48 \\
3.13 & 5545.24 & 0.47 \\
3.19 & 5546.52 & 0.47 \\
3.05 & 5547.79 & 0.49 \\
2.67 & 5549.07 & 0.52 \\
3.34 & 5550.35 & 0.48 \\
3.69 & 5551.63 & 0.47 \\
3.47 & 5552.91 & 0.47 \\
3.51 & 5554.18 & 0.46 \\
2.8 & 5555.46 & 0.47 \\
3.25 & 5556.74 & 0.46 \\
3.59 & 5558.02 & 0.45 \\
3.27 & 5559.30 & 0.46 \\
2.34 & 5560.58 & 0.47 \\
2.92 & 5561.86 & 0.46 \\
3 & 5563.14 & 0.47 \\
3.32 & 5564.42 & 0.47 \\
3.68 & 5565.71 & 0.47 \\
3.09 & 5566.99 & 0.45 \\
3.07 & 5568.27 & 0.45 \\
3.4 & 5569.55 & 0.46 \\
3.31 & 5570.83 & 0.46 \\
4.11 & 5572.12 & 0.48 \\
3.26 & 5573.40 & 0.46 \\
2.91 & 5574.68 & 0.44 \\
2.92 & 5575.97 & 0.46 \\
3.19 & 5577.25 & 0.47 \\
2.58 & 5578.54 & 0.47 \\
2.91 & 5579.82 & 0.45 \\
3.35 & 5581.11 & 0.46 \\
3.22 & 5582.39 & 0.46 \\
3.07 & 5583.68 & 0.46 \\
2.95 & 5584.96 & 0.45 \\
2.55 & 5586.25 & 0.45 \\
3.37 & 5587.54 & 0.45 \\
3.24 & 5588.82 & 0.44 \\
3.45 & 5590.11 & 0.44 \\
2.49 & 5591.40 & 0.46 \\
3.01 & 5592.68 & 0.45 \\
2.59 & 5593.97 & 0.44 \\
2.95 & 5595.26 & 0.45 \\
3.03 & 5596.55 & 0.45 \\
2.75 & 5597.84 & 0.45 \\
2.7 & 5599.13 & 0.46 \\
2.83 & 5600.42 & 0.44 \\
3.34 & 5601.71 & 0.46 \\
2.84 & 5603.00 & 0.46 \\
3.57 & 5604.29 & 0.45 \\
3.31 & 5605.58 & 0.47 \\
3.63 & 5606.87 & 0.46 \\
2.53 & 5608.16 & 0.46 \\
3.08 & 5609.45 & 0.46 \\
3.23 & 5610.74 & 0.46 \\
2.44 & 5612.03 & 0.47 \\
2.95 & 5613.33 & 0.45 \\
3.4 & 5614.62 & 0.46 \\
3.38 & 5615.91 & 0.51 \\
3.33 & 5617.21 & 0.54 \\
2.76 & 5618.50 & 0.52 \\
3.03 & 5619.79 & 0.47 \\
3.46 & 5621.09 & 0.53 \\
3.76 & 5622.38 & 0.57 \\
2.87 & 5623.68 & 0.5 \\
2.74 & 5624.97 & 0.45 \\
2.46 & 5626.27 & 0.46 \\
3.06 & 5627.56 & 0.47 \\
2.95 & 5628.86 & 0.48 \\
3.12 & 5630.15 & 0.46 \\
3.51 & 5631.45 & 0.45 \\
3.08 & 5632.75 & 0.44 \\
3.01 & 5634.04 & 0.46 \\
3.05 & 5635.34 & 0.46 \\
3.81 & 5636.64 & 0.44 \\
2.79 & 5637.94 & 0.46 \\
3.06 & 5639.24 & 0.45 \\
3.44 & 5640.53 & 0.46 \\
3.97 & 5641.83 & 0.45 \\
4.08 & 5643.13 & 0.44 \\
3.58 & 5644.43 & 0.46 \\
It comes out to 1.05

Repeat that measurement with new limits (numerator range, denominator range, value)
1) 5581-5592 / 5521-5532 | 1.02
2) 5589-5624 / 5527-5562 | 0.97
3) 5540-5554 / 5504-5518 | 1.08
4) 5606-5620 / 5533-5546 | 0.95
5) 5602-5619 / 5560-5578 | 0.98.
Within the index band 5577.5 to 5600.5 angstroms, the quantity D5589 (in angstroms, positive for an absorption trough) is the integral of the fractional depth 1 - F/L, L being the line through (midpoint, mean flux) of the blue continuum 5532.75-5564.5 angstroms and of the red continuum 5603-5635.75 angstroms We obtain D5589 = 1.3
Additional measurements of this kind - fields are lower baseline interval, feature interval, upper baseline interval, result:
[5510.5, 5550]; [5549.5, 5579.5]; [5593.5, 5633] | -1.4 angstroms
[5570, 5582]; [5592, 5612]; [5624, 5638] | 0.7 angstroms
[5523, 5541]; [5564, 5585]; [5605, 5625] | -0.8 angstroms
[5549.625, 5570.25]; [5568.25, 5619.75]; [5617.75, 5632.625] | 1.2 angstroms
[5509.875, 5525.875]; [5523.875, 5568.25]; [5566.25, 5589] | -1.4 angstroms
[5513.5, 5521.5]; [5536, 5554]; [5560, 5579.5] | -1.1 angstroms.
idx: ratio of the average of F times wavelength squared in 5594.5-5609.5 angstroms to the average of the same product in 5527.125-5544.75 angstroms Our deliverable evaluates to 1.0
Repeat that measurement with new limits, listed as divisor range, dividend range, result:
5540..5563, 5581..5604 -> 0.93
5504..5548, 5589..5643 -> 1.04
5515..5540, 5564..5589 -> 1.08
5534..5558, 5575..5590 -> 0.95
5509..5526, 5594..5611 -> 1.05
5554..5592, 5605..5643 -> 1.03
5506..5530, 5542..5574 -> 1.09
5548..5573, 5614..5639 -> 0.99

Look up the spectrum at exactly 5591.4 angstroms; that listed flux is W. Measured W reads 2.49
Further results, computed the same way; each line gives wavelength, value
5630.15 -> 3.12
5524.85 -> 3.03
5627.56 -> 3.06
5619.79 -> 3.03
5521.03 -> 2.86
